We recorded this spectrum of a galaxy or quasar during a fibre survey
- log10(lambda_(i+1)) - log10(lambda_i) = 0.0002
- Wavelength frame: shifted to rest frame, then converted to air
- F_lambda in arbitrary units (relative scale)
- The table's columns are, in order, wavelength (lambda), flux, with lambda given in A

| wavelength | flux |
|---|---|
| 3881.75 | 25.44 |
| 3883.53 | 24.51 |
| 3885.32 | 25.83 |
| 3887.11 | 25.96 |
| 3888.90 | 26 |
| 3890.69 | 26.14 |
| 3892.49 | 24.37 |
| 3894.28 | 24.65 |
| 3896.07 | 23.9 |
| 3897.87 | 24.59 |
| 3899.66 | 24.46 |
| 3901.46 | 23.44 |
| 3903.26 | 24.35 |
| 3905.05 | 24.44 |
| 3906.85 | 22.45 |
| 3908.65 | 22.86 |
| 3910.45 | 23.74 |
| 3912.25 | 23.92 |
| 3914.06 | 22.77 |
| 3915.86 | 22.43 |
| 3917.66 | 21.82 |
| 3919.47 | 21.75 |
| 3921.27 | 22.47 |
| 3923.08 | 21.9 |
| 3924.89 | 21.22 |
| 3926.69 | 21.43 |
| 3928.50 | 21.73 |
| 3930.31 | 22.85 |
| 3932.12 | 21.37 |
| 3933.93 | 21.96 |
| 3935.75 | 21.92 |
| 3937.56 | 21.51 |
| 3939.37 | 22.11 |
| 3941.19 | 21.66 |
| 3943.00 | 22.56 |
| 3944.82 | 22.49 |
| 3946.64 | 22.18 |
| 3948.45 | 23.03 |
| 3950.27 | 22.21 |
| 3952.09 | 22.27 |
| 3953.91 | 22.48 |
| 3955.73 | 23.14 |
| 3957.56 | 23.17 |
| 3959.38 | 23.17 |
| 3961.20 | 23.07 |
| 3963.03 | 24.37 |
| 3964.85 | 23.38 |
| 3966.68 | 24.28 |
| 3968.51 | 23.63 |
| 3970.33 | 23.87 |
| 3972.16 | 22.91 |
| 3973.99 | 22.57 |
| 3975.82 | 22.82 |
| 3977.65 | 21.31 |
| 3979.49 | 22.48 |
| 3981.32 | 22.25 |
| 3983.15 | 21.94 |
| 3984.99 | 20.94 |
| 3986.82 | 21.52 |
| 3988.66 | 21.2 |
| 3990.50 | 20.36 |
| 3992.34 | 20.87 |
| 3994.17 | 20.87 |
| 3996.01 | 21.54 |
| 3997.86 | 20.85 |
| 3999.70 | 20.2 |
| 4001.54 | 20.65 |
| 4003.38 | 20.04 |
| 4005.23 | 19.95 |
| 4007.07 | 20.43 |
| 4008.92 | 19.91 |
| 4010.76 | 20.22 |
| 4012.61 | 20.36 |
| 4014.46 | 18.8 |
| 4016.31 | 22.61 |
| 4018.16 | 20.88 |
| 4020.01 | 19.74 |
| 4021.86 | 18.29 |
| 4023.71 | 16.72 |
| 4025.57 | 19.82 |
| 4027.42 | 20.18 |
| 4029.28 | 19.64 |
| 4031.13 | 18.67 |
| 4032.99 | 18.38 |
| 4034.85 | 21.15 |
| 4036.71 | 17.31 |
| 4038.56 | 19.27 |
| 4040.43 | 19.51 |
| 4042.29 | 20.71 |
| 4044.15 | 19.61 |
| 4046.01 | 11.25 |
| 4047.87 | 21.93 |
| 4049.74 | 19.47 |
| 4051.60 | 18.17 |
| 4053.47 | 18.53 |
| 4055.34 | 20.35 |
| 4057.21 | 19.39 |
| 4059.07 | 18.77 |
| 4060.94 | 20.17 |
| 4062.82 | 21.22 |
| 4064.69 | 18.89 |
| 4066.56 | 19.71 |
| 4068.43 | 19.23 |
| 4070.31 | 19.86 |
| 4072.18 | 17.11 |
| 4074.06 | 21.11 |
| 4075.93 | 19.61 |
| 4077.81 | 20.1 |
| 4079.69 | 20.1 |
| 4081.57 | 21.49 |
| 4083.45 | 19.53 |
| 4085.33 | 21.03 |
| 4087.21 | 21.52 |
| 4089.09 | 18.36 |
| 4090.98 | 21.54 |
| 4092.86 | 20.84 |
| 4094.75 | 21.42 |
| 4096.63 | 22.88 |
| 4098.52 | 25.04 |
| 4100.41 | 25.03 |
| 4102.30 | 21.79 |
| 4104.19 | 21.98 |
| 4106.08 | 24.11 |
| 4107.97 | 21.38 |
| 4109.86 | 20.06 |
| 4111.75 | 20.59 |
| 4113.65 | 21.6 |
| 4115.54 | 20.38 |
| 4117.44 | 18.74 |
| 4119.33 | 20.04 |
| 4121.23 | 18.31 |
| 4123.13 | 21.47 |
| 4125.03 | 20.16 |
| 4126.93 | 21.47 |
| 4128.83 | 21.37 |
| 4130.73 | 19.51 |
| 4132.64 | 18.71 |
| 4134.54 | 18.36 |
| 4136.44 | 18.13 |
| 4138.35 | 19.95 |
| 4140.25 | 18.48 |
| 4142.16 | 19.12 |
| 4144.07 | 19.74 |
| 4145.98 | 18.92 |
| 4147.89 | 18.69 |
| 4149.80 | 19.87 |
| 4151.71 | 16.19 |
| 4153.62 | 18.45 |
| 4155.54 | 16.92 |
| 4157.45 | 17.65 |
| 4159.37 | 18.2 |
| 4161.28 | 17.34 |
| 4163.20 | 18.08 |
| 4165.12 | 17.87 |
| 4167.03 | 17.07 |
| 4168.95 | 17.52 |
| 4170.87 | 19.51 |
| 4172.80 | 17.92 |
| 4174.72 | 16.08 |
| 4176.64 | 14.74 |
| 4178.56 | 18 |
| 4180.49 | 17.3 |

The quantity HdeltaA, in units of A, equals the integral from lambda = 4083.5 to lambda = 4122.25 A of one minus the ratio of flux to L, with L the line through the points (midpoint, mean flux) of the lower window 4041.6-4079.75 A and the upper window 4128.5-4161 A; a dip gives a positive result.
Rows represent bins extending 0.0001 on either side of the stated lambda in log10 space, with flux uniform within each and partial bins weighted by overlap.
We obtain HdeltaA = -4.8 A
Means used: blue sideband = 19.3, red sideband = 18.6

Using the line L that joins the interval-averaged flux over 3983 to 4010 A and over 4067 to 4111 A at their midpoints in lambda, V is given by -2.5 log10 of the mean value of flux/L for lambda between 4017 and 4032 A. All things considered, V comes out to 0.08 mag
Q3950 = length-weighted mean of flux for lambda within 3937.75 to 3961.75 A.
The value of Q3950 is 22.5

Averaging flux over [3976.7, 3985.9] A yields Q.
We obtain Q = 21.8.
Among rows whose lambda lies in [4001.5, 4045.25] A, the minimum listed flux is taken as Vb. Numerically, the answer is 16.72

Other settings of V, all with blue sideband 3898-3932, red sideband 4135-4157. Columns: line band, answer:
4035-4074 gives 0.06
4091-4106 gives -0.17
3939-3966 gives -0.03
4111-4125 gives -0.06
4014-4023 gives 0.04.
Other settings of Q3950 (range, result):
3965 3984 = 22.8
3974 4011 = 21.1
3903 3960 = 22.5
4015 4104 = 20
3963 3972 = 23.8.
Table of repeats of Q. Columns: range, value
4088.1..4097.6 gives 21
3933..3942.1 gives 21.8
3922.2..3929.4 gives 21.6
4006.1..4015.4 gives 20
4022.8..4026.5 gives 18.3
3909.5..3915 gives 23.4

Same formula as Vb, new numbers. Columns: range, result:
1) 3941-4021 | 18.8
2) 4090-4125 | 18.31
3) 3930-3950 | 21.37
